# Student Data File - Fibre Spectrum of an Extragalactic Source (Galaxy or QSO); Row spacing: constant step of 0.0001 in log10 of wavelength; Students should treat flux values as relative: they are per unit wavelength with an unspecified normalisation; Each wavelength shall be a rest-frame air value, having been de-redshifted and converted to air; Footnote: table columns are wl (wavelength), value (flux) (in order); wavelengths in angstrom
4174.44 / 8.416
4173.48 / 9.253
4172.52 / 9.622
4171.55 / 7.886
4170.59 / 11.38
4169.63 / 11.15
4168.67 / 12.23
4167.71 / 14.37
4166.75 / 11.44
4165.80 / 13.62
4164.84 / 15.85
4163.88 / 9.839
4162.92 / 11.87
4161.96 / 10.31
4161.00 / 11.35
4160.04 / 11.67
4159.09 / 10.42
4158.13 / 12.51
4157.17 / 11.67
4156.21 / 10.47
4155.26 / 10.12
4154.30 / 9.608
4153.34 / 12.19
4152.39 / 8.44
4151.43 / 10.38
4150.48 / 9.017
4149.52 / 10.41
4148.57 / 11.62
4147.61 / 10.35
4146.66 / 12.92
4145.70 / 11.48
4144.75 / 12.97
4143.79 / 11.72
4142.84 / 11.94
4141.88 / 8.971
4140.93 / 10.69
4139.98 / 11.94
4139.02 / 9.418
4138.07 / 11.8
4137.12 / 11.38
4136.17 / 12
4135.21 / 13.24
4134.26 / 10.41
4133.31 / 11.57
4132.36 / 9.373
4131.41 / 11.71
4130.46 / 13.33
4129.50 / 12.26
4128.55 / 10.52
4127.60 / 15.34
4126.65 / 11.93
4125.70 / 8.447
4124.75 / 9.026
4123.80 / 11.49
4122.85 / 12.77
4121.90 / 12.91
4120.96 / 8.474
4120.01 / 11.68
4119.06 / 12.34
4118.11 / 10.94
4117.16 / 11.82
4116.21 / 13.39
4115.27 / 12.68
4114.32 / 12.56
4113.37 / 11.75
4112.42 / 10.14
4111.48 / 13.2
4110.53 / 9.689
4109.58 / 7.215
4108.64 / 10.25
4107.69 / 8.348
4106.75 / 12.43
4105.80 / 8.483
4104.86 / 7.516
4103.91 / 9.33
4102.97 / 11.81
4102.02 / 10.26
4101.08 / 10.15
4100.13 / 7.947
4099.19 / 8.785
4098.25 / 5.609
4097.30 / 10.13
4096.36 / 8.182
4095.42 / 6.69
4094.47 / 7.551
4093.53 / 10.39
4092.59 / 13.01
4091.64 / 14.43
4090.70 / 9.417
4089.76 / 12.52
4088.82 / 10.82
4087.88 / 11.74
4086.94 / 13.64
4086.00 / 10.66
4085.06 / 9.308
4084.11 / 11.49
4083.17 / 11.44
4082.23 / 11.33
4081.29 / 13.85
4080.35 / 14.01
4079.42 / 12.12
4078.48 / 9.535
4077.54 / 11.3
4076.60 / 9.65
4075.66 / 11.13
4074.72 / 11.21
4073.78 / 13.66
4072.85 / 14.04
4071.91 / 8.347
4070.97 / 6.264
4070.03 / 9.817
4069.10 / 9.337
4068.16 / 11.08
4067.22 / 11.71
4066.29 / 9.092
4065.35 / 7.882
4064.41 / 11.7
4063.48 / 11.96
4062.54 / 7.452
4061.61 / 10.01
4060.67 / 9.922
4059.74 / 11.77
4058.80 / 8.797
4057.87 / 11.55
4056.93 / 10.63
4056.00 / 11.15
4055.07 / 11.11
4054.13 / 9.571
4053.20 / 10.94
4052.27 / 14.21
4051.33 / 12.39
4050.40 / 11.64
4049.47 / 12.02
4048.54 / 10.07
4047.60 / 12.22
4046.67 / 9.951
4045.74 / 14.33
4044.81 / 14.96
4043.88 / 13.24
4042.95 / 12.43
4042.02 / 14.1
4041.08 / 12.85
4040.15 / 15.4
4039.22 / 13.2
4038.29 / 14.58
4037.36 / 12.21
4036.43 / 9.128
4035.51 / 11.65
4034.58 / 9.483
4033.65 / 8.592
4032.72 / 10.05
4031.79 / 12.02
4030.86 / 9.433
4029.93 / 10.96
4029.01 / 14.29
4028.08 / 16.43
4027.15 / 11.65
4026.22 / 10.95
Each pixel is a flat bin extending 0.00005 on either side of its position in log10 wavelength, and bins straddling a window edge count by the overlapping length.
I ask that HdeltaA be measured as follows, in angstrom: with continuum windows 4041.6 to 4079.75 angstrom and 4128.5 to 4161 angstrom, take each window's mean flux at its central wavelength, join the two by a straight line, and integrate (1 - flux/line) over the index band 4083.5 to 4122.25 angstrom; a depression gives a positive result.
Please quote 2.20 angstrom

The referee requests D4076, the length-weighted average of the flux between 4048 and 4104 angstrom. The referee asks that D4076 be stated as 10.6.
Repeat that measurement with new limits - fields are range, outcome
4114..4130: 11.7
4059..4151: 10.8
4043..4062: 11.5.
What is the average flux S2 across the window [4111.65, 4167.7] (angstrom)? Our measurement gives 11.4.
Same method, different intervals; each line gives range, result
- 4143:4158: 11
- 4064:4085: 10.9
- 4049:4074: 10.6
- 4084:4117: 10.3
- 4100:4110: 9.49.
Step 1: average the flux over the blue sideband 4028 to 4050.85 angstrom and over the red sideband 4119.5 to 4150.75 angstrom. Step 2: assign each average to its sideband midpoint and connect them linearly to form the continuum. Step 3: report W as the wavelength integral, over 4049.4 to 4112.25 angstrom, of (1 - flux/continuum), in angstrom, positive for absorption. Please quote 6.9 angstrom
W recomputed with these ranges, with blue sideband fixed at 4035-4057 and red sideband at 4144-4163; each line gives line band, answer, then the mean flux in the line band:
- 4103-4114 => 1.48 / 9.97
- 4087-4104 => 2.40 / 10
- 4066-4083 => 1.32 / 11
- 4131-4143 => 0.10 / 11.1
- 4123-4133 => -0.10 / 11.4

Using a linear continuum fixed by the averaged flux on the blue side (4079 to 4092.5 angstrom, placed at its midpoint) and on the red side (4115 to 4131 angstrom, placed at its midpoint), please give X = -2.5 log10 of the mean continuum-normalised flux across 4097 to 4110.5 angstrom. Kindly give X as 0.28 mag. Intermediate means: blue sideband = 11.9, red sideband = 11.7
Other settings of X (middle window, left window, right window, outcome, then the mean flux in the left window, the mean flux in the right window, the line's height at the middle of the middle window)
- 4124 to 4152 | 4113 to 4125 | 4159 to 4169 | 0.06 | 11.7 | 12.2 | 11.9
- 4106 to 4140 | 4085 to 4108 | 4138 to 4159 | -0.08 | 9.99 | 10.9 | 10.5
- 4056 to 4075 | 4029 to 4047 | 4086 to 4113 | 0.08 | 12.1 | 10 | 11.2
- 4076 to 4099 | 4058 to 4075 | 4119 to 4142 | -0.02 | 10.2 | 11.3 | 10.6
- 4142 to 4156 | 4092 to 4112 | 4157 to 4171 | 0.05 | 9.41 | 12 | 11.4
